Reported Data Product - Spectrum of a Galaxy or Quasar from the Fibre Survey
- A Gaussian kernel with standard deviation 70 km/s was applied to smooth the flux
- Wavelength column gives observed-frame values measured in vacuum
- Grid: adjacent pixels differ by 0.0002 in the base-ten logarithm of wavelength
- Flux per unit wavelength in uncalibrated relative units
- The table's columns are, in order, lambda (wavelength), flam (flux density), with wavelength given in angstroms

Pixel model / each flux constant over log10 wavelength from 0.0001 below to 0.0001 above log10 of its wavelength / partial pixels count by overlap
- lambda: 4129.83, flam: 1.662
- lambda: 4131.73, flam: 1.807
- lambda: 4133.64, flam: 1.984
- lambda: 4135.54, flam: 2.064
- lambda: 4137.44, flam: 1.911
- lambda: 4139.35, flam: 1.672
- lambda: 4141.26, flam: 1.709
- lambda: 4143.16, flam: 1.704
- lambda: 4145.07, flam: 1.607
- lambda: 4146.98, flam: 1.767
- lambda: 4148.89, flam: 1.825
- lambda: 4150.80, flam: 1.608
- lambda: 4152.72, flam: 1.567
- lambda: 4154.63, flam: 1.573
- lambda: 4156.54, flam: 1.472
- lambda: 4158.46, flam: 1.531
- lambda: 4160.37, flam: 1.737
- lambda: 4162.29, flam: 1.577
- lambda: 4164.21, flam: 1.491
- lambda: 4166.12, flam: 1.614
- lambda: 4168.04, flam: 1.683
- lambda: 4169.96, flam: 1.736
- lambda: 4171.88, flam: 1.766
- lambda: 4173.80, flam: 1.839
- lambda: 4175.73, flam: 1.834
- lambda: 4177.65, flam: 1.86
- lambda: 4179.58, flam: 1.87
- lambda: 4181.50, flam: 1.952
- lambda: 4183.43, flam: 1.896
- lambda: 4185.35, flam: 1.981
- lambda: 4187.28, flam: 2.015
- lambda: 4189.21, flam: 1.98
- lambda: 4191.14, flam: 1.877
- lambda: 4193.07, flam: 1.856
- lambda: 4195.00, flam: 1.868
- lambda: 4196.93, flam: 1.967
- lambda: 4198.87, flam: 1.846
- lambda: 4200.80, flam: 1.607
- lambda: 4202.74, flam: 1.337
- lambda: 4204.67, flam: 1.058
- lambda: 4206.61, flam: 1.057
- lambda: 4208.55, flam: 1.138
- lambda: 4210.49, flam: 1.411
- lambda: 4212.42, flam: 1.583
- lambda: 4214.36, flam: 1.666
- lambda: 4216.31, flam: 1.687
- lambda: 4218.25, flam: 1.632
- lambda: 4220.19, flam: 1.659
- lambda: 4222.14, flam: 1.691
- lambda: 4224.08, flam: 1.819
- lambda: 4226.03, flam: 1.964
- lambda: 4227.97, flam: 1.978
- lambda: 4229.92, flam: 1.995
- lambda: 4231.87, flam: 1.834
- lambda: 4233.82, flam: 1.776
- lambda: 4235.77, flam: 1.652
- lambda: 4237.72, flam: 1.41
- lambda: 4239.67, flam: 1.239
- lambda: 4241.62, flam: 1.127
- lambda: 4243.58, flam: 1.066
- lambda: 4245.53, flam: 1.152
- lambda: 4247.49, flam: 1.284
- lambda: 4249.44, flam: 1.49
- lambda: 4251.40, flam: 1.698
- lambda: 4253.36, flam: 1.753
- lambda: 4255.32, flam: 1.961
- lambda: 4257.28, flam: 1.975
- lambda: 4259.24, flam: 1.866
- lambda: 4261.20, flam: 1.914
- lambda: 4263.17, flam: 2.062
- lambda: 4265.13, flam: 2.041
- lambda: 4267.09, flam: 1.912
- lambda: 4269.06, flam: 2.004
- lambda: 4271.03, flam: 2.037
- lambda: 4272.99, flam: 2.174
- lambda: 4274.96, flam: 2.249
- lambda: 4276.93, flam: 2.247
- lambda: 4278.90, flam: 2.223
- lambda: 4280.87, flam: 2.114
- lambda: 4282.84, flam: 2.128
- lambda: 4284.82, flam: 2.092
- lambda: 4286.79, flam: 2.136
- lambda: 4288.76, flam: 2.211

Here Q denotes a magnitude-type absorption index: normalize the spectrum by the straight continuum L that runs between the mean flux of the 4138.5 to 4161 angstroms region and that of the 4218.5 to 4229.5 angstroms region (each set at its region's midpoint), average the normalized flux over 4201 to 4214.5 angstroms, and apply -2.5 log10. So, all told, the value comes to 0.33 mag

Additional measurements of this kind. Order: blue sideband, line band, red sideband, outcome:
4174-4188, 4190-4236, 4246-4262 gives 0.10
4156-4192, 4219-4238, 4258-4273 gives 0.07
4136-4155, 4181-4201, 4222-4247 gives -0.16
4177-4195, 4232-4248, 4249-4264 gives 0.34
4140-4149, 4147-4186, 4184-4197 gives 0.06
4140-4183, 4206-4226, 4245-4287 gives 0.17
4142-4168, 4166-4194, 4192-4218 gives -0.17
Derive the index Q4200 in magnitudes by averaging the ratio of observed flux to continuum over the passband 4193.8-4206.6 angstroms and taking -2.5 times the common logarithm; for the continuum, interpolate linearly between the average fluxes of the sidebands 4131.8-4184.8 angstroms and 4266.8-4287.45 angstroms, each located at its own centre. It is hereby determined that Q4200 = 0.19 mag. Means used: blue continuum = 1.74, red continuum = 2.13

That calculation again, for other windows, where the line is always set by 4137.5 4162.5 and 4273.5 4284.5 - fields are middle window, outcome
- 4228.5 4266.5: 0.24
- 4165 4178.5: -0.01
